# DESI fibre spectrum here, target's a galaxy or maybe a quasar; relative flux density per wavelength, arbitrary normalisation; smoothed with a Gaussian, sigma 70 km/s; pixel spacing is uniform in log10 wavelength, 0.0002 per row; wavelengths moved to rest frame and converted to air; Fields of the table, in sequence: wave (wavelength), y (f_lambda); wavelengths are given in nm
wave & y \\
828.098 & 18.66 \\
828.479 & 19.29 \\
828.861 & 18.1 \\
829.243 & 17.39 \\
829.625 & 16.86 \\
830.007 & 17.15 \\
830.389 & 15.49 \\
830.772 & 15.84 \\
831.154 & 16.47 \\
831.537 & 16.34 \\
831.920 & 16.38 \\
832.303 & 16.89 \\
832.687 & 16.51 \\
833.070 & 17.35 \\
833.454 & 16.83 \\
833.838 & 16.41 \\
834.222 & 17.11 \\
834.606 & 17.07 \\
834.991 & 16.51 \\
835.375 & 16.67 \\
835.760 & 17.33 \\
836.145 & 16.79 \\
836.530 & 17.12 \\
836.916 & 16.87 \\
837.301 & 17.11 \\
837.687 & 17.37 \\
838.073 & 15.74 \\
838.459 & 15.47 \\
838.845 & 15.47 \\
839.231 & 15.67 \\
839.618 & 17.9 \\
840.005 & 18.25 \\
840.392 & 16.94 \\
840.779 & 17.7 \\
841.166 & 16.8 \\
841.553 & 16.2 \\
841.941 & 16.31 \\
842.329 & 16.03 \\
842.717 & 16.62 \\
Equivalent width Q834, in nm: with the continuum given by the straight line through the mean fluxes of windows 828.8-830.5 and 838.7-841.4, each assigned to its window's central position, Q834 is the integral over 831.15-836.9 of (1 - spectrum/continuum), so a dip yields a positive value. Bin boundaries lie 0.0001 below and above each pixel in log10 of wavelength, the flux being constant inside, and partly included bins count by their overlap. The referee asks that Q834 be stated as 0.06 nm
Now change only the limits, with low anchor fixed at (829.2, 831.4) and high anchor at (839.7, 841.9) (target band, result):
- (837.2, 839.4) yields 0.12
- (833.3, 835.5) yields 0.00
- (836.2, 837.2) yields -0.01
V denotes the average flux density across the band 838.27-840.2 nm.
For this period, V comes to 16.6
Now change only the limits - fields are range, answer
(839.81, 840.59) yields 17.6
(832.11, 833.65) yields 16.9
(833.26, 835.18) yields 16.8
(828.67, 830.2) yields 17.4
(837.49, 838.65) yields 16.2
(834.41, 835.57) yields 16.8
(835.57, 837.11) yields 17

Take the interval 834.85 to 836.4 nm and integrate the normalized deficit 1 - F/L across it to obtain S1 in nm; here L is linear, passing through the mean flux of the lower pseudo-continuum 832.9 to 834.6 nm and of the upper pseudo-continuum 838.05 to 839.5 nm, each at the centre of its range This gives -0.04 nm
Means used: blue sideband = 16.9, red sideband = 15.7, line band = 16.9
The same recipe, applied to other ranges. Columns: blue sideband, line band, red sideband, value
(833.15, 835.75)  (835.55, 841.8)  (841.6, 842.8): -0.10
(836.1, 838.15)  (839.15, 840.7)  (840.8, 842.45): -0.06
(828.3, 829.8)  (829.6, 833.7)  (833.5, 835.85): 0.20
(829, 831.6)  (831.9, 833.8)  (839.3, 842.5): -0.02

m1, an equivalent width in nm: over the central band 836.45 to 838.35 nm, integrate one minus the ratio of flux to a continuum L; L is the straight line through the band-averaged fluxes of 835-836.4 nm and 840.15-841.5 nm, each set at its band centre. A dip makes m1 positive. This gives 0.022 nm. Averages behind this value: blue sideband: 16.9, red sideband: 17.1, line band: 16.8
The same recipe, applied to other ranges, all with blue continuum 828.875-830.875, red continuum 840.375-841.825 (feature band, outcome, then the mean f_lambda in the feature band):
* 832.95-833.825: -0.01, 16.9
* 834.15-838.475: 0.00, 16.8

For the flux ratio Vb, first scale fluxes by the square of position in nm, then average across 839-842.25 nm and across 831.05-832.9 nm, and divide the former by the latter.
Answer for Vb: 1.04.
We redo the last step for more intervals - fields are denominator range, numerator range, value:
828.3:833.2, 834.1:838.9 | 1.00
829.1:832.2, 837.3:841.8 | 1.03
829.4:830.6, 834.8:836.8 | 1.04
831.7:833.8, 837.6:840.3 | 1.00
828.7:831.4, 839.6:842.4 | 1.04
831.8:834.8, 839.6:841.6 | 1.05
